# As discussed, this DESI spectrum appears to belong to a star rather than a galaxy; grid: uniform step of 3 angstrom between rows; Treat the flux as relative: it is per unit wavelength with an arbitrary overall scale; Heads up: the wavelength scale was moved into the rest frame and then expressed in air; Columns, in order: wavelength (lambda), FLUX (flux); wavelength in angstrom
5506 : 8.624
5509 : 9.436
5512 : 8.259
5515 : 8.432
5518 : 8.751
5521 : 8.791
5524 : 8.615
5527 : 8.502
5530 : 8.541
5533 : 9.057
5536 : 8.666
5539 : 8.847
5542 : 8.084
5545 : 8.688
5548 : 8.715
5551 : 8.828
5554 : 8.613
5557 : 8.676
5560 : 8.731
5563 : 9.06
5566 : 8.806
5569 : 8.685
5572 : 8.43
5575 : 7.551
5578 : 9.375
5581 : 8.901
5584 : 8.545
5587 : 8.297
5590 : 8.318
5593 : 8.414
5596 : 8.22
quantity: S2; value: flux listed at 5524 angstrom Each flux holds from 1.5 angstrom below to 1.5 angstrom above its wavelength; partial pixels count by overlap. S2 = 8.615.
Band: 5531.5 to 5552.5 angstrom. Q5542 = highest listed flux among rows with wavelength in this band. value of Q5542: 9.057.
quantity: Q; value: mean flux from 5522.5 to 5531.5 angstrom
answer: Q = 8.55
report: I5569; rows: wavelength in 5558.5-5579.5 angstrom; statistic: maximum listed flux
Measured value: 9.375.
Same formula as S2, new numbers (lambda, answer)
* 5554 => 8.613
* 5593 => 8.414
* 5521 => 8.791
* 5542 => 8.084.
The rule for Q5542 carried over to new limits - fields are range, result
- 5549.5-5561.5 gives 8.828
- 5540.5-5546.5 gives 8.688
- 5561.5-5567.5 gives 9.06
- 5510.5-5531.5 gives 8.791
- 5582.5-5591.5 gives 8.545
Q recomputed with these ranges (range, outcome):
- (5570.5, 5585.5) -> 8.56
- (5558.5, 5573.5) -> 8.74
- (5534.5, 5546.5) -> 8.57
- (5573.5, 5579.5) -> 8.46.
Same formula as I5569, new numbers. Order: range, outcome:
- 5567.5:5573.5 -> 8.685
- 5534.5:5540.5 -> 8.847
